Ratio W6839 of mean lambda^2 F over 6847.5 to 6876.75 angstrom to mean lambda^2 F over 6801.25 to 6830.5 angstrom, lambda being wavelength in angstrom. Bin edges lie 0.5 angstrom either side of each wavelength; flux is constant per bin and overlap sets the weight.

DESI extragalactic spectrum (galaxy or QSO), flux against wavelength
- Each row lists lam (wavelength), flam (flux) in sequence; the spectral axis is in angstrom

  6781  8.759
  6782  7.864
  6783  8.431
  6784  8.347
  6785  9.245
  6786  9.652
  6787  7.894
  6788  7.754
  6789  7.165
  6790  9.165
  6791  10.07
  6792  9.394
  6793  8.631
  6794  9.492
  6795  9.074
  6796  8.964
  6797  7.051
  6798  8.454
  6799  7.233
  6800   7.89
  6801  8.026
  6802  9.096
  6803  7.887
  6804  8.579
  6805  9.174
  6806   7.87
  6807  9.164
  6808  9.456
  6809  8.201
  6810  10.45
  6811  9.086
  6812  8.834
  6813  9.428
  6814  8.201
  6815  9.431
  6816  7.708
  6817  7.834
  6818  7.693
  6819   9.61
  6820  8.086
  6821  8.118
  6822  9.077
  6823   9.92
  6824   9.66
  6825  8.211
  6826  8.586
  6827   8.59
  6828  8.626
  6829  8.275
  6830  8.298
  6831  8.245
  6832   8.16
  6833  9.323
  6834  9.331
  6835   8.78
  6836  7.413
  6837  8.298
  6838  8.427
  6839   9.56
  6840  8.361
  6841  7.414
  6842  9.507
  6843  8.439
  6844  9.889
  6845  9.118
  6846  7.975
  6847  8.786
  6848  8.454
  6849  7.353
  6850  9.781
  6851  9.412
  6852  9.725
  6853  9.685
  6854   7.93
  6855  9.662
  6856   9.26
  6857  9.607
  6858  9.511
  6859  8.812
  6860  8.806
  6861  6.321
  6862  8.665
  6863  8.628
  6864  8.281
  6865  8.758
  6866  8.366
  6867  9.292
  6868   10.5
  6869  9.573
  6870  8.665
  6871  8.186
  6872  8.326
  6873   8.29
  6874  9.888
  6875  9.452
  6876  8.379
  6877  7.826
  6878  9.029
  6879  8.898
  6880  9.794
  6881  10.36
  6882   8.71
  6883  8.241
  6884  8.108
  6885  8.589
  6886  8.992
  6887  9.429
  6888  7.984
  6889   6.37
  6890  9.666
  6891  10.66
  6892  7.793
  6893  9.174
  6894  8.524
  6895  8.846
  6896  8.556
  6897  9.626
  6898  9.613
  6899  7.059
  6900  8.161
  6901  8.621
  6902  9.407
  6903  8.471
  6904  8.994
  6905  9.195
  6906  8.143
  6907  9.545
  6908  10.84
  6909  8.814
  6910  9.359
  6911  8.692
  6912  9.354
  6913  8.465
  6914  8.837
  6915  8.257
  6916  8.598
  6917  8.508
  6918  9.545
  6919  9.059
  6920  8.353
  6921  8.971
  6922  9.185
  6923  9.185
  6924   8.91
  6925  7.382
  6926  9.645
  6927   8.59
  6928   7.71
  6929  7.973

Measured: 1.0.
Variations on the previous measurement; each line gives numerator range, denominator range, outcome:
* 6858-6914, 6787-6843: 1.05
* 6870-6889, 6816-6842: 1.04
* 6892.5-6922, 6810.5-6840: 1.05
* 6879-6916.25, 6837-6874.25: 1.02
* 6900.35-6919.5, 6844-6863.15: 1.03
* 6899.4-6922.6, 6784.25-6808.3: 1.07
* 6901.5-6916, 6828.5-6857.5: 1.05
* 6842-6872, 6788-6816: 1.04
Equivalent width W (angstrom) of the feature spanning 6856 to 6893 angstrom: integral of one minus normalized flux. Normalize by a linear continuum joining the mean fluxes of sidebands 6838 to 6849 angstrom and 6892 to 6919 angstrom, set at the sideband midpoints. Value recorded -0.2 angstrom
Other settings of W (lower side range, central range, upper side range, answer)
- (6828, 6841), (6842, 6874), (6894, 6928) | -1.0 angstrom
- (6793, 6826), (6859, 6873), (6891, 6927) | 0.2 angstrom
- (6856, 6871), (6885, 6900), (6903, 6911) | 0.6 angstrom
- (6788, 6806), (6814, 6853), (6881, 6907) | -0.4 angstrom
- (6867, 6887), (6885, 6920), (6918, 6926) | 0.2 angstrom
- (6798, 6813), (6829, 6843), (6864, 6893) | 0.3 angstrom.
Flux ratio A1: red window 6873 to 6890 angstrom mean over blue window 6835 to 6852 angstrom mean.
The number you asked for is 1.01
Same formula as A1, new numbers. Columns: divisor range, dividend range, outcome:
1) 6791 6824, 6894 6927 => 1.02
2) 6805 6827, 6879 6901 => 1.00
